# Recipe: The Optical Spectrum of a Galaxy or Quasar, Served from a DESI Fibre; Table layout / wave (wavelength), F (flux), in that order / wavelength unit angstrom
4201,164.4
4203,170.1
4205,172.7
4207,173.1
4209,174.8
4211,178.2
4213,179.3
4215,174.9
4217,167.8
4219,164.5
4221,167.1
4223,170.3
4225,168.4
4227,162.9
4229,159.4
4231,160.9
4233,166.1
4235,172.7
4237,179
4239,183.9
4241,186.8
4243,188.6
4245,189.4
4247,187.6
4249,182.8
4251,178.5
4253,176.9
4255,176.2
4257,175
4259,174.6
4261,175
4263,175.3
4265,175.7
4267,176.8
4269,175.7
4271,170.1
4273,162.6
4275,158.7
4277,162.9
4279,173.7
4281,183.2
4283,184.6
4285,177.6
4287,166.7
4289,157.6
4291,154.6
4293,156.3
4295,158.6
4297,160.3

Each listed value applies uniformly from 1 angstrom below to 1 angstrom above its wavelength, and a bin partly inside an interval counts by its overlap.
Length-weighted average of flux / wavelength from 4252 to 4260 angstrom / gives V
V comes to 176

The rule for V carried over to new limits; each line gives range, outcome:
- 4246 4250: 185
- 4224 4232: 163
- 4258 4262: 175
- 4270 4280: 166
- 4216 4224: 167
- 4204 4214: 176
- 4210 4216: 177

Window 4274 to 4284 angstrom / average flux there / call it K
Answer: 173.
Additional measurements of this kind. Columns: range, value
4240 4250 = 187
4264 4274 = 172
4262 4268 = 176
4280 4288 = 178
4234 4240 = 179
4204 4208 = 173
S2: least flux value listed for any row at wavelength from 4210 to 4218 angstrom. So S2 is 167.8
